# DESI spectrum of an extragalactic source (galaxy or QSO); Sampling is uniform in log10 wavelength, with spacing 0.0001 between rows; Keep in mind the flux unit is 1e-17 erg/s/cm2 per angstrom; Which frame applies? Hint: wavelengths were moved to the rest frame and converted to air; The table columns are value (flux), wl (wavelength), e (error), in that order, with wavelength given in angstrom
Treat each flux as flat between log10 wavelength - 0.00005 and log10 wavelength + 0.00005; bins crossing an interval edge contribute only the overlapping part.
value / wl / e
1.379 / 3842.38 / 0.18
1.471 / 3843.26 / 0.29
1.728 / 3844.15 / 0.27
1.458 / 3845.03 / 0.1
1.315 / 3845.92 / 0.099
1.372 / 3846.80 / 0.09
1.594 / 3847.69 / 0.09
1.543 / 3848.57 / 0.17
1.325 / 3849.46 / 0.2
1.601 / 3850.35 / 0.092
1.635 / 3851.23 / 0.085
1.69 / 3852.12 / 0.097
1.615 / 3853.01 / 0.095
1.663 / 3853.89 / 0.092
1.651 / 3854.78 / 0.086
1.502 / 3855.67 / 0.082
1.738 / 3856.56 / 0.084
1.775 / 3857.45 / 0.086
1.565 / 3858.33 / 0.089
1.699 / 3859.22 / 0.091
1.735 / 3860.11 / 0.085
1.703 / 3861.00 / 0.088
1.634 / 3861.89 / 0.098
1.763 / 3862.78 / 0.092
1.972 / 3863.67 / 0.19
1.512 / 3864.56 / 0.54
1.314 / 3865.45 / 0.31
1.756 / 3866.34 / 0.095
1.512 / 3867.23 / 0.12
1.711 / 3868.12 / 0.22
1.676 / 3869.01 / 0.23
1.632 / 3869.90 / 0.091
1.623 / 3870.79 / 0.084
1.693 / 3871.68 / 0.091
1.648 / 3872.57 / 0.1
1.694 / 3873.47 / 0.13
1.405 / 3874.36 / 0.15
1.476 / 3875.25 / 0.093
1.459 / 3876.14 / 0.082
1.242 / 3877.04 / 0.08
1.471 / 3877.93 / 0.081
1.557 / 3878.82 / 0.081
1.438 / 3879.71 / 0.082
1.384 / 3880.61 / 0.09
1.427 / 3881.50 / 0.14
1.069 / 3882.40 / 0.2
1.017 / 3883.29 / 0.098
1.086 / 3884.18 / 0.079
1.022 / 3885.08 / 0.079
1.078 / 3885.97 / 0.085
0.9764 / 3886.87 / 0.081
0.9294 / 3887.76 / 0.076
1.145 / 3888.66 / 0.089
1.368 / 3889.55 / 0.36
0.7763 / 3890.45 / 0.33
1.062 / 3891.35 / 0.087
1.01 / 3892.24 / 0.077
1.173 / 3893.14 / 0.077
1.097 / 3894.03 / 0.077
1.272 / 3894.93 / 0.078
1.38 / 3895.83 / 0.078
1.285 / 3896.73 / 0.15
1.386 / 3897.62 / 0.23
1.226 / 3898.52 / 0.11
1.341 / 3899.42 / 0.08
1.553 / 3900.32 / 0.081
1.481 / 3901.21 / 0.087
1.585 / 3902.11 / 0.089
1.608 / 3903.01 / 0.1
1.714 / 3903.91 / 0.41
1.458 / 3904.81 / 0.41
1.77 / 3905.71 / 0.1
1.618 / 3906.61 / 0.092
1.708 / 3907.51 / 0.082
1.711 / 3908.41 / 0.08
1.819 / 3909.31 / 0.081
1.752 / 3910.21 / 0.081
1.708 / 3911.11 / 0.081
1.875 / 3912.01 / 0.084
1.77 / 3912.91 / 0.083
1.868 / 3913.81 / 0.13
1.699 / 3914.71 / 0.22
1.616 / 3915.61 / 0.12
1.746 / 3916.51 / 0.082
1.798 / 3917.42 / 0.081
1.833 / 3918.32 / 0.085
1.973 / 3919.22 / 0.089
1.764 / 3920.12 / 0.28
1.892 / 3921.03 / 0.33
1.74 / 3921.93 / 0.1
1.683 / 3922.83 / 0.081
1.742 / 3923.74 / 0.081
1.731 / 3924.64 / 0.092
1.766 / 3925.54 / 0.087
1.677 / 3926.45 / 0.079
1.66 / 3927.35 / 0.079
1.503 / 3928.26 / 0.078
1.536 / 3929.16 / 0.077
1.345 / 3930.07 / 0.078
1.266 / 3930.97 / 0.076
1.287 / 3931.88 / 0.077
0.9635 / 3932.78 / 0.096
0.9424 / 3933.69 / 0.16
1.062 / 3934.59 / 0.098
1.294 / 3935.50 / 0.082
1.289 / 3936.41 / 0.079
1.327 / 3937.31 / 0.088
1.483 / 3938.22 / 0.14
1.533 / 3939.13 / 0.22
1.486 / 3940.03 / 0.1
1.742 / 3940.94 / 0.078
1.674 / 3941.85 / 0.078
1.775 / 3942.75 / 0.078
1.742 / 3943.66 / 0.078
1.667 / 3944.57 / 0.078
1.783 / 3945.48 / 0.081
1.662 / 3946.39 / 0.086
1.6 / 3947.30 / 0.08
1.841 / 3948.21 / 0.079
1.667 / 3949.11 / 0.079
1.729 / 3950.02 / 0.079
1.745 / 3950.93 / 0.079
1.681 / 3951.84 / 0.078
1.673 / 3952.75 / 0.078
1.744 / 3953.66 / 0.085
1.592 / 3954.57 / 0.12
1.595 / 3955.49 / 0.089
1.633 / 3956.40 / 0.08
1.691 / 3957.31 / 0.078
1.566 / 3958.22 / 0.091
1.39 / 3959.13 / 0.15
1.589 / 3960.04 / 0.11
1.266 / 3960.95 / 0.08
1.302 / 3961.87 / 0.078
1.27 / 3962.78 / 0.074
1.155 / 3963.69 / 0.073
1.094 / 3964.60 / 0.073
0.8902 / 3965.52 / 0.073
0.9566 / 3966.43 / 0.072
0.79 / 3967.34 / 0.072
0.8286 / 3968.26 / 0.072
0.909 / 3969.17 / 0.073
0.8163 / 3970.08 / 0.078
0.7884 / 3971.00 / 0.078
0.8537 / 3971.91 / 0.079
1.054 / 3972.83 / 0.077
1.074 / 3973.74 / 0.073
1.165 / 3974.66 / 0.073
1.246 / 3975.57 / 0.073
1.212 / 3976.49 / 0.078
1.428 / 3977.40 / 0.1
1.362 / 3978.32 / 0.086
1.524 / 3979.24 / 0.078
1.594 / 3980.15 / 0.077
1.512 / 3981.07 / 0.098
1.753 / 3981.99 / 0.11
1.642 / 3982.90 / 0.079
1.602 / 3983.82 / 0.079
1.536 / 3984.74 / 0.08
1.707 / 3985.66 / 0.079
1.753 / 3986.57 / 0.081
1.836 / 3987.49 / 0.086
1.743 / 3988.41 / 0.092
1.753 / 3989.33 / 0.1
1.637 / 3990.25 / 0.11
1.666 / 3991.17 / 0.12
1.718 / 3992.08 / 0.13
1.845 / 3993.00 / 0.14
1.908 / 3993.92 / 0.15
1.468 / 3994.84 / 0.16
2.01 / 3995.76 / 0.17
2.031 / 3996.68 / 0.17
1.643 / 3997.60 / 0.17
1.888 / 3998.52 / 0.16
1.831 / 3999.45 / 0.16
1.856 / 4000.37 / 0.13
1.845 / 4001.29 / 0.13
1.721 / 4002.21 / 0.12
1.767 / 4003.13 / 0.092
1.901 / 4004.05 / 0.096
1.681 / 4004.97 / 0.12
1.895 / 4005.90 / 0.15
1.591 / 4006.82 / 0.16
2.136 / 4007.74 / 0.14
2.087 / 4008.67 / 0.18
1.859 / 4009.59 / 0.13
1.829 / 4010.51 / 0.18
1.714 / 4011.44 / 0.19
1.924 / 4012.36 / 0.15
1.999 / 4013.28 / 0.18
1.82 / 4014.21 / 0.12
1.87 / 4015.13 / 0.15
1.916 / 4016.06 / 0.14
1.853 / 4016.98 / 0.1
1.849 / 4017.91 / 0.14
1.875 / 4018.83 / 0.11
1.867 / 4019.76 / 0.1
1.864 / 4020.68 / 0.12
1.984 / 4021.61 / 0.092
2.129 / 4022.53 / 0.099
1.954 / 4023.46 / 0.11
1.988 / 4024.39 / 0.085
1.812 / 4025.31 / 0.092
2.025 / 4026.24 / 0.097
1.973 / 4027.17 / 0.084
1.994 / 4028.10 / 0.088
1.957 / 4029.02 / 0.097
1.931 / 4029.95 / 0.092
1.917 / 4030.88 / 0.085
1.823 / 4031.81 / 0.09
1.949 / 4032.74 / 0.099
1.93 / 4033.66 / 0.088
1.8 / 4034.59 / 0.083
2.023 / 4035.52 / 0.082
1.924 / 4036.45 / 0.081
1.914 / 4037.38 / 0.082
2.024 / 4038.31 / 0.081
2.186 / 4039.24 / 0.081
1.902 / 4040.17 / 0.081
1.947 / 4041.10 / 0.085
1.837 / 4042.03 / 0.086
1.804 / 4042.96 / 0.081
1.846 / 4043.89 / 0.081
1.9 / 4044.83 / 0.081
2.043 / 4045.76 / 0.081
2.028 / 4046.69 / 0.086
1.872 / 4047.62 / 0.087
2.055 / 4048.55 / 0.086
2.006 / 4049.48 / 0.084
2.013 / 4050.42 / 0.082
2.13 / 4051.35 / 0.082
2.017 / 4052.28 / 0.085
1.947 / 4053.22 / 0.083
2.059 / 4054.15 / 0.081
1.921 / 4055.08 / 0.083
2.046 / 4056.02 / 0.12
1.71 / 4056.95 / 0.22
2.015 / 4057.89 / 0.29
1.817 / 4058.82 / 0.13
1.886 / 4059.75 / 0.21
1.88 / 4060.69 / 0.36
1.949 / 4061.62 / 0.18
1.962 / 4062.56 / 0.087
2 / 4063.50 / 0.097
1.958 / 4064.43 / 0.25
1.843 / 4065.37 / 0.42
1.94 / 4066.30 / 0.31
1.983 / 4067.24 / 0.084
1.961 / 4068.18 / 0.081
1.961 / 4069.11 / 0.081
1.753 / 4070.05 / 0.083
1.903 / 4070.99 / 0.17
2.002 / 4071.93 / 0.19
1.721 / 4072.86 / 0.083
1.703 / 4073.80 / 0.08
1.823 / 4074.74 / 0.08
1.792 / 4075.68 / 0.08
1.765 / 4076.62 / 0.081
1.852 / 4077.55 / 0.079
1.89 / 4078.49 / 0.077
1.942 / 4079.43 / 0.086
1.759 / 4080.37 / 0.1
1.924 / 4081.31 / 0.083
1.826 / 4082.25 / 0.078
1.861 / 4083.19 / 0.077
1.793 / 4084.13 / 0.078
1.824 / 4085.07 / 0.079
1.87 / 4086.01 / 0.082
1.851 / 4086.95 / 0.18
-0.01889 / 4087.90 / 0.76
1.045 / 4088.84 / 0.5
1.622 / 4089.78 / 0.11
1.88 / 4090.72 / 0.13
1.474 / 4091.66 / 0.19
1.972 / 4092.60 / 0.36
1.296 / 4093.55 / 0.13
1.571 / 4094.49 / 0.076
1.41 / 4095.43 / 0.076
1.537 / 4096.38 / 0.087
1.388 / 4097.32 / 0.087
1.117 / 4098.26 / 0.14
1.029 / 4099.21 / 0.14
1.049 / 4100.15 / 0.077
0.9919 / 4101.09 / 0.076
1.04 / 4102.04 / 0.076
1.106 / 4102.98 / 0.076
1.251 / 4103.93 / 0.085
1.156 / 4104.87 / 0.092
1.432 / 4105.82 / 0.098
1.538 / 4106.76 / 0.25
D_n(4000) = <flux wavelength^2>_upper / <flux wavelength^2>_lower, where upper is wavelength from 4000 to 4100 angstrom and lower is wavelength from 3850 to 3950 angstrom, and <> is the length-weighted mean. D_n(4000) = 1.29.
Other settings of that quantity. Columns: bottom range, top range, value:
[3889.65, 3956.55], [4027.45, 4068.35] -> 1.33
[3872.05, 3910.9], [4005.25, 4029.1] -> 1.49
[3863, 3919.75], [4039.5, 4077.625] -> 1.41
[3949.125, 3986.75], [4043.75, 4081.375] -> 1.48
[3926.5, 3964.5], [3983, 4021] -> 1.24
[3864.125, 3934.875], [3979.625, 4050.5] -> 1.34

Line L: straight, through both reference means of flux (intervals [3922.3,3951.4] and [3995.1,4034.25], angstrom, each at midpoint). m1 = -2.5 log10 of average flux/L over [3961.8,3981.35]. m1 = 0.45 mag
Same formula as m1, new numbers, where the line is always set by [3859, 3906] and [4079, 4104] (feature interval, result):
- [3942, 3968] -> -0.05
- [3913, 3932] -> -0.18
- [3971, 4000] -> -0.10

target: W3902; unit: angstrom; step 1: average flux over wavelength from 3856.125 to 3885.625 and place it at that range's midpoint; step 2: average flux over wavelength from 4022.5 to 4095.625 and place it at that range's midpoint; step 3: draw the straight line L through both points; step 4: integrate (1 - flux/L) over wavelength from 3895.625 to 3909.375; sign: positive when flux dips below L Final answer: 0.4 angstrom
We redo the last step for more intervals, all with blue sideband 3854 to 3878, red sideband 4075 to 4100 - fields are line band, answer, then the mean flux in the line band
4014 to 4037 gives -4.78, 1.92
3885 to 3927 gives 2.33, 1.52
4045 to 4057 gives -3.09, 2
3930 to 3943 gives 1.99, 1.36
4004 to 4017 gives -2.26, 1.87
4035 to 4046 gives -2.45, 1.94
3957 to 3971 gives 3.95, 1.15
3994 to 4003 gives -1.22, 1.81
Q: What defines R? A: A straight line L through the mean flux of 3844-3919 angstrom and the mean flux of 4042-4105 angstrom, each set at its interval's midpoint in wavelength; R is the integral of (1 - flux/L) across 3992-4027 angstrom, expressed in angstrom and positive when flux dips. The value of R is -4.6 angstrom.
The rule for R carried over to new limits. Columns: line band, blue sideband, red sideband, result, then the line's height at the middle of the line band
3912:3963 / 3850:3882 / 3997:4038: 4.2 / 1.74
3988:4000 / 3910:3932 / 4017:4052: 0.5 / 1.86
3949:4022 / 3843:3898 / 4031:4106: 1.7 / 1.62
